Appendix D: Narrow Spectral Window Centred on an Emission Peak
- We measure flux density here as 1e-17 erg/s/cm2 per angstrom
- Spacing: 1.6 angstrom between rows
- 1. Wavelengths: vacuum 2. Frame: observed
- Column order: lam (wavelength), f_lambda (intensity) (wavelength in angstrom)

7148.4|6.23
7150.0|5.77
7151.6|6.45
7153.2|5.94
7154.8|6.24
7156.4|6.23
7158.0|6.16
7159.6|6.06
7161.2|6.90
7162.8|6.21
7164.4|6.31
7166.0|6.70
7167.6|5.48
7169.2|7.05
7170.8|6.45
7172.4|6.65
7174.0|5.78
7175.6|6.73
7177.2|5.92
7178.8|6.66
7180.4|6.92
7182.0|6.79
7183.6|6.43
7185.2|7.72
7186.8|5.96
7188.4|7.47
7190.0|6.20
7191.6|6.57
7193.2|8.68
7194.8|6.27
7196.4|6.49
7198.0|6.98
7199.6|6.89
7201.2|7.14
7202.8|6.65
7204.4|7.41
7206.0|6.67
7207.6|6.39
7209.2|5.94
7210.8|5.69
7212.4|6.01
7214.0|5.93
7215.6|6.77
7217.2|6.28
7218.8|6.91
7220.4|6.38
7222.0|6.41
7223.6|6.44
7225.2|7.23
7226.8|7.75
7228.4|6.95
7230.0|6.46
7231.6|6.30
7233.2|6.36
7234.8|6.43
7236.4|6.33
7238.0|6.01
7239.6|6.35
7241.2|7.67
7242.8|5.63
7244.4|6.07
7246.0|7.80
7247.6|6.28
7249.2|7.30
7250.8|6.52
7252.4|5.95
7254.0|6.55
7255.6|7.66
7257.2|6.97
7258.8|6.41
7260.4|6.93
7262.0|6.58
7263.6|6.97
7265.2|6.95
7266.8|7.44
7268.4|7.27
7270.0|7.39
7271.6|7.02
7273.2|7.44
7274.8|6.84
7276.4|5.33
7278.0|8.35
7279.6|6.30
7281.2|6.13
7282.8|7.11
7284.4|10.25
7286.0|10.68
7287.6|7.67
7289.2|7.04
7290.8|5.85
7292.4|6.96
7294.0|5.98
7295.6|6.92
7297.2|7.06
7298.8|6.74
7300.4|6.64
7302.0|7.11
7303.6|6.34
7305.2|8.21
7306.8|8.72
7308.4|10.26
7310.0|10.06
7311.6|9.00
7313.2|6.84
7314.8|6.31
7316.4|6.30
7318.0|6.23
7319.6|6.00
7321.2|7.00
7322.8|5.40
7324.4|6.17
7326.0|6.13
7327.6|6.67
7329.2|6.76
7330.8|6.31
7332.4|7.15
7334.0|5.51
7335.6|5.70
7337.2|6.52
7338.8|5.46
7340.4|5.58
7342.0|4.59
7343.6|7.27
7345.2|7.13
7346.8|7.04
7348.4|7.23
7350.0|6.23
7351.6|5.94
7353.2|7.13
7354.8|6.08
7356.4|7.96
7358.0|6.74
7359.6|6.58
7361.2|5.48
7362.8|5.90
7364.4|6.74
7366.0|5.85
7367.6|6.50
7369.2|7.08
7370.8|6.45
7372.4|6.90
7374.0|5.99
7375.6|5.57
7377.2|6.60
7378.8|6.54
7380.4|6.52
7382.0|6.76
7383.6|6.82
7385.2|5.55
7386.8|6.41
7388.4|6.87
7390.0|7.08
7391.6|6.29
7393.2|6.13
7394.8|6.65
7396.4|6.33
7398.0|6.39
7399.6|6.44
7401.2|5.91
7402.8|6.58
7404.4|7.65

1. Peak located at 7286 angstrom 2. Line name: H-alpha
